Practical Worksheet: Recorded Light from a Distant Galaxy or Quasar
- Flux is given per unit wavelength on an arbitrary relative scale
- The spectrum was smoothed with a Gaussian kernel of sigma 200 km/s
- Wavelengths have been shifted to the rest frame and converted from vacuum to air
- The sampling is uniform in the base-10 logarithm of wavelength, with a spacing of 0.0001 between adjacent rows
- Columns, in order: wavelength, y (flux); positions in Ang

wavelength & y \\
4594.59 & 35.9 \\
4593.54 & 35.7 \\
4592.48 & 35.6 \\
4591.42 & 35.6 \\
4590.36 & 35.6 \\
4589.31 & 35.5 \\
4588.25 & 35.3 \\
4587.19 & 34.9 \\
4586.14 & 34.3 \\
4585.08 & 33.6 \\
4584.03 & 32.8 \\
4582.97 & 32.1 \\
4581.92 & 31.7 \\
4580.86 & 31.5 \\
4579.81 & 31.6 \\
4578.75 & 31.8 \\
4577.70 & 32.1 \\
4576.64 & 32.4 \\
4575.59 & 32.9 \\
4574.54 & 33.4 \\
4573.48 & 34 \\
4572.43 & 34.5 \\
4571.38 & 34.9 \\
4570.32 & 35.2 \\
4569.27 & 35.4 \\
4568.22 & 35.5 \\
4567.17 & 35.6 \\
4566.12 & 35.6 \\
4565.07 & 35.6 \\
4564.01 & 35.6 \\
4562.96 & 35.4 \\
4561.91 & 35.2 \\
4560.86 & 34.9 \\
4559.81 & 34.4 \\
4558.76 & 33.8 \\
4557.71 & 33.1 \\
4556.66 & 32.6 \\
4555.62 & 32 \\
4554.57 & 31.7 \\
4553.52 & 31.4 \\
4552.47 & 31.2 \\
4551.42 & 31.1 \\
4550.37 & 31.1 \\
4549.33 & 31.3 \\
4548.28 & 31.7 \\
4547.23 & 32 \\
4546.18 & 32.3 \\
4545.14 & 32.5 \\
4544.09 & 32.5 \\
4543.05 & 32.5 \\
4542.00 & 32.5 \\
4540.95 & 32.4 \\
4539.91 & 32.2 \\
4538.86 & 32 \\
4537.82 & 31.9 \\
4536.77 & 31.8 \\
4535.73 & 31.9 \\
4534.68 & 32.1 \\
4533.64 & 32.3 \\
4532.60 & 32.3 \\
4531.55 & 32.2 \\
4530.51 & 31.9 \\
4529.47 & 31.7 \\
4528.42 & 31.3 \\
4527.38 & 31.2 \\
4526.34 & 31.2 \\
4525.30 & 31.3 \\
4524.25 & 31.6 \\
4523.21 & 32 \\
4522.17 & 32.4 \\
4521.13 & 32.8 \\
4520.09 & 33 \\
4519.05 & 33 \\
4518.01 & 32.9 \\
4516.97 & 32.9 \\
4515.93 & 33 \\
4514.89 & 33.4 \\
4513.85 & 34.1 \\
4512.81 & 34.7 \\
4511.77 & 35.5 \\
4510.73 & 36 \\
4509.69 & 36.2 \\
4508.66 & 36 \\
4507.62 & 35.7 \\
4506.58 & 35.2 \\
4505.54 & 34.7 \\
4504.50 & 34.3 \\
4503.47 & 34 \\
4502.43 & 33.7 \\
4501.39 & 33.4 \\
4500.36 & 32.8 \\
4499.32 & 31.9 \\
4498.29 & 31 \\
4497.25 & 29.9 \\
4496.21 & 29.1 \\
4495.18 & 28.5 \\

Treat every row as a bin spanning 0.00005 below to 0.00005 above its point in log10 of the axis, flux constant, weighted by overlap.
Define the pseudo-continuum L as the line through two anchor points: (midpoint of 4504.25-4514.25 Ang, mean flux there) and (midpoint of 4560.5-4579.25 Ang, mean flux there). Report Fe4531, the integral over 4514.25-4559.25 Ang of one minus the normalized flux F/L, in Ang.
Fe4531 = 3.54 Ang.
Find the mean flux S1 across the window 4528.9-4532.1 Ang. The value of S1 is 31.9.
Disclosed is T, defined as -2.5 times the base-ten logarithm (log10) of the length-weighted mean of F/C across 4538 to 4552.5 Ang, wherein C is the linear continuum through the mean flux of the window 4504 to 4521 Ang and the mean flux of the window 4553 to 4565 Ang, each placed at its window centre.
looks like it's 0.06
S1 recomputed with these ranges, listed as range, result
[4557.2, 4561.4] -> 34.1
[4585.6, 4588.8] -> 34.8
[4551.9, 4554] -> 31.2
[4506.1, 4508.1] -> 35.4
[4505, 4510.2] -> 35.5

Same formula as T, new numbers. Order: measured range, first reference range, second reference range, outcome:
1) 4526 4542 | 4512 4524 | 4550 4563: 0.04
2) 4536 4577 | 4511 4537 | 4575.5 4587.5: -0.02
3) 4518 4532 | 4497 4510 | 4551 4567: 0.06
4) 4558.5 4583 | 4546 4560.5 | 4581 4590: -0.03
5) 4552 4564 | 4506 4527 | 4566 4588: 0.01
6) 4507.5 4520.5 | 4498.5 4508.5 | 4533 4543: -0.03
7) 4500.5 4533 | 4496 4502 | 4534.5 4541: -0.05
